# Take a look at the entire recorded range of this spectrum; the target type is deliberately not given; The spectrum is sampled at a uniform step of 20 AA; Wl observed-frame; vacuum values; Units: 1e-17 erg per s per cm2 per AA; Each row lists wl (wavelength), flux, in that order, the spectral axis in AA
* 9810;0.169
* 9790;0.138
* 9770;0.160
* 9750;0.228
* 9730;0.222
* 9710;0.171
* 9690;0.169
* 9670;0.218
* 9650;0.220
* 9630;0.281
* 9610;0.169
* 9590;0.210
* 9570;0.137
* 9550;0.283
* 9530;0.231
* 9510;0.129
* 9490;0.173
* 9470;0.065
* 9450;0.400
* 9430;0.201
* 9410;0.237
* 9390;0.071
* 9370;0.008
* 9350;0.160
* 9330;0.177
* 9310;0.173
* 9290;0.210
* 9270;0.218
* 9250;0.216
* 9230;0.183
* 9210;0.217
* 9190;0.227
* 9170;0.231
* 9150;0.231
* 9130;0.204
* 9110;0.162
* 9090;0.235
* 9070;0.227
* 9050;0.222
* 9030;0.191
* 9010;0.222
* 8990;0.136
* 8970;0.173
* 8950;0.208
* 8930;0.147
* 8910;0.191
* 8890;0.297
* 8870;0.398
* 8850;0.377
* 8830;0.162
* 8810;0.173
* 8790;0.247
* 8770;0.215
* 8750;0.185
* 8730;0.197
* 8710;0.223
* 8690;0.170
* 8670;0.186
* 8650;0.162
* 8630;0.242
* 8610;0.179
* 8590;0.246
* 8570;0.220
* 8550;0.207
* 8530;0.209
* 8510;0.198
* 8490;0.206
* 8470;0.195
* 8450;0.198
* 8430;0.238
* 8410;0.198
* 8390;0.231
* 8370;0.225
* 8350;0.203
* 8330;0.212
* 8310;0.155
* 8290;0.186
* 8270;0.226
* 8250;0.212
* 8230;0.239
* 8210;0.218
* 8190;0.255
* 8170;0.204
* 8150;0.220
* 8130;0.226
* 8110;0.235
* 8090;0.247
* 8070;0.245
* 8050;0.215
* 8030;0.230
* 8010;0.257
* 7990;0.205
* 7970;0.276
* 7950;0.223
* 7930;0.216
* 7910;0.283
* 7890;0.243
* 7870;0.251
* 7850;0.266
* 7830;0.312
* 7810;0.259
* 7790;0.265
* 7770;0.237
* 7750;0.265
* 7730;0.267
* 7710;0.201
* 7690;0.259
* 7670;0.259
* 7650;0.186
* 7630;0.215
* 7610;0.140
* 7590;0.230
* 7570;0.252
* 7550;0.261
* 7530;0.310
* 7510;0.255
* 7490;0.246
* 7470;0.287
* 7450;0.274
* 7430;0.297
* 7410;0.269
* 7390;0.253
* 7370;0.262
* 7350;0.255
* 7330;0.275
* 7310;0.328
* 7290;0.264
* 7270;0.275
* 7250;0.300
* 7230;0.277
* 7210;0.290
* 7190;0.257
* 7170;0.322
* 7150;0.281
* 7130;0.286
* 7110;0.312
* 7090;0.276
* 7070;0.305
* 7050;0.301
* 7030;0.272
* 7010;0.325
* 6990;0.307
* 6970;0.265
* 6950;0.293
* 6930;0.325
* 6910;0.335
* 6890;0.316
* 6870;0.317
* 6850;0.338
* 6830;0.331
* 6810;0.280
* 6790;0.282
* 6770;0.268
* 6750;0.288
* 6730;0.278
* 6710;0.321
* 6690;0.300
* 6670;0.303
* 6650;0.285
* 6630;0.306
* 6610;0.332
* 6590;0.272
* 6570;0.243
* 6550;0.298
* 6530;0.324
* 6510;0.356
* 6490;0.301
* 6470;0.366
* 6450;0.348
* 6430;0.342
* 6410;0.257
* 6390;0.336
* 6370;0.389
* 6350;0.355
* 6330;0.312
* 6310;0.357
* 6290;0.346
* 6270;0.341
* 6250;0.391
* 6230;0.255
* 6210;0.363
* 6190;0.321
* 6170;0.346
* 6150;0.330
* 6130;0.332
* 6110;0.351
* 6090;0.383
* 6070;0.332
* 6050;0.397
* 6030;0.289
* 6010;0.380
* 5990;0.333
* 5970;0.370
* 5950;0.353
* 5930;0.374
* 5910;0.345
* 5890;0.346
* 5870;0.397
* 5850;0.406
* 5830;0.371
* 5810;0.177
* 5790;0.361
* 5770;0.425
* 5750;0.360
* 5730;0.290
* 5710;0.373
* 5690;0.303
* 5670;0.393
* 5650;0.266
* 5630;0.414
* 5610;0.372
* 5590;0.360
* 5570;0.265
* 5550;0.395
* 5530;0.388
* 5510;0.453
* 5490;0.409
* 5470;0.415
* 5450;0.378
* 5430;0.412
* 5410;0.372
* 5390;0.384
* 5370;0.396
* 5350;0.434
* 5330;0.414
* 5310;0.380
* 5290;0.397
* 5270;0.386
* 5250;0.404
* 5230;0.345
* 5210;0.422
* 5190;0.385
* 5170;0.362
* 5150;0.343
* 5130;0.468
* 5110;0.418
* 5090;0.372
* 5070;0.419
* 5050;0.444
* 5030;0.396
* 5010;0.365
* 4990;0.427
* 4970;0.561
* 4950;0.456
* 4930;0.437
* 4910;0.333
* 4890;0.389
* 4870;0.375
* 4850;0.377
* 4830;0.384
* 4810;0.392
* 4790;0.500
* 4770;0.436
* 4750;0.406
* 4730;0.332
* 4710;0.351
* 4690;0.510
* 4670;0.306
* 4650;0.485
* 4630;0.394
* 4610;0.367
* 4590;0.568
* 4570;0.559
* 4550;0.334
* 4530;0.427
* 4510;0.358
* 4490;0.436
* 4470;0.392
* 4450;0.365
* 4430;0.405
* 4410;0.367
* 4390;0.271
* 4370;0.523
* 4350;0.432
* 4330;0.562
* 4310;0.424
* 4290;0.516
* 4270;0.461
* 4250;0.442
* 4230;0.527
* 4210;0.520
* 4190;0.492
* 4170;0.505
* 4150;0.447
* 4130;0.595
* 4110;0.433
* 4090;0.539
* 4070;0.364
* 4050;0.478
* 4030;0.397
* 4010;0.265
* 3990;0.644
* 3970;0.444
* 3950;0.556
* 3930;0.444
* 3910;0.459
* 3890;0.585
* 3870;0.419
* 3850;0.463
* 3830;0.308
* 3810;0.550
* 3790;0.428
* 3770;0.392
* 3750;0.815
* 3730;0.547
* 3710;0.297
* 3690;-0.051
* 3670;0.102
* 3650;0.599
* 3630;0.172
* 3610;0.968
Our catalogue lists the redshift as 1.376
